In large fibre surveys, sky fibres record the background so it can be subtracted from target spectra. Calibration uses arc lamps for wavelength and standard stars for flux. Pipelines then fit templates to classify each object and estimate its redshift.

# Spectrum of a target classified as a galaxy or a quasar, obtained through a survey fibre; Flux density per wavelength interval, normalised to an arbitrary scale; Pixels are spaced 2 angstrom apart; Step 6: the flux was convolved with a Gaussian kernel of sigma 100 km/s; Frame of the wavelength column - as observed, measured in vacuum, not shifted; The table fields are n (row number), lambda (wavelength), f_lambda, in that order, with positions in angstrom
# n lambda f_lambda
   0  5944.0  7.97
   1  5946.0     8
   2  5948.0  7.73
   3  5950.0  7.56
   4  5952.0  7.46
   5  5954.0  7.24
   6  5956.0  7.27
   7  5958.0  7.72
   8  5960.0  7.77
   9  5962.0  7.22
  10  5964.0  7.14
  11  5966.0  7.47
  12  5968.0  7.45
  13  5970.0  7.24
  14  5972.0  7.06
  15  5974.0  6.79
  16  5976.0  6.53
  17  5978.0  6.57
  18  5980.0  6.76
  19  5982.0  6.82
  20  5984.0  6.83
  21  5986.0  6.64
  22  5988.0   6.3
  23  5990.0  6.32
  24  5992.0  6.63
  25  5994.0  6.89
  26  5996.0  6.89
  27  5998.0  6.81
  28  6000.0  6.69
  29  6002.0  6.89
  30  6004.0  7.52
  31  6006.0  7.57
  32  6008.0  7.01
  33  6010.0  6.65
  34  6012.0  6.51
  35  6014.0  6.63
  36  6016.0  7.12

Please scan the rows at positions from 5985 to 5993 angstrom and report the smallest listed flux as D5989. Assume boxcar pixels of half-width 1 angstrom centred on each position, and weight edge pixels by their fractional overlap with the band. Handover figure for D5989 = 6.3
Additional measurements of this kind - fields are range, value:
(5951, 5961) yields 7.24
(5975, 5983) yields 6.53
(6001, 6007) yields 6.89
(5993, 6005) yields 6.69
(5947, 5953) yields 7.46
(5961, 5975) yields 6.79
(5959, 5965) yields 7.14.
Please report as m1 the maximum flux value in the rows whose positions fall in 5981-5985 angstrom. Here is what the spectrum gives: 6.83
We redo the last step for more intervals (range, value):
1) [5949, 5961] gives 7.77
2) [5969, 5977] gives 7.24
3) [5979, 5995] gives 6.89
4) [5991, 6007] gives 7.57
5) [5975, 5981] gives 6.76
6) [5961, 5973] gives 7.47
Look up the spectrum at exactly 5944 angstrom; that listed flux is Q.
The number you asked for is 7.97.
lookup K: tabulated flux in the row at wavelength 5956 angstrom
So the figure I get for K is 7.27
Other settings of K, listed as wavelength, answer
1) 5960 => 7.77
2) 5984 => 6.83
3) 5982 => 6.82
